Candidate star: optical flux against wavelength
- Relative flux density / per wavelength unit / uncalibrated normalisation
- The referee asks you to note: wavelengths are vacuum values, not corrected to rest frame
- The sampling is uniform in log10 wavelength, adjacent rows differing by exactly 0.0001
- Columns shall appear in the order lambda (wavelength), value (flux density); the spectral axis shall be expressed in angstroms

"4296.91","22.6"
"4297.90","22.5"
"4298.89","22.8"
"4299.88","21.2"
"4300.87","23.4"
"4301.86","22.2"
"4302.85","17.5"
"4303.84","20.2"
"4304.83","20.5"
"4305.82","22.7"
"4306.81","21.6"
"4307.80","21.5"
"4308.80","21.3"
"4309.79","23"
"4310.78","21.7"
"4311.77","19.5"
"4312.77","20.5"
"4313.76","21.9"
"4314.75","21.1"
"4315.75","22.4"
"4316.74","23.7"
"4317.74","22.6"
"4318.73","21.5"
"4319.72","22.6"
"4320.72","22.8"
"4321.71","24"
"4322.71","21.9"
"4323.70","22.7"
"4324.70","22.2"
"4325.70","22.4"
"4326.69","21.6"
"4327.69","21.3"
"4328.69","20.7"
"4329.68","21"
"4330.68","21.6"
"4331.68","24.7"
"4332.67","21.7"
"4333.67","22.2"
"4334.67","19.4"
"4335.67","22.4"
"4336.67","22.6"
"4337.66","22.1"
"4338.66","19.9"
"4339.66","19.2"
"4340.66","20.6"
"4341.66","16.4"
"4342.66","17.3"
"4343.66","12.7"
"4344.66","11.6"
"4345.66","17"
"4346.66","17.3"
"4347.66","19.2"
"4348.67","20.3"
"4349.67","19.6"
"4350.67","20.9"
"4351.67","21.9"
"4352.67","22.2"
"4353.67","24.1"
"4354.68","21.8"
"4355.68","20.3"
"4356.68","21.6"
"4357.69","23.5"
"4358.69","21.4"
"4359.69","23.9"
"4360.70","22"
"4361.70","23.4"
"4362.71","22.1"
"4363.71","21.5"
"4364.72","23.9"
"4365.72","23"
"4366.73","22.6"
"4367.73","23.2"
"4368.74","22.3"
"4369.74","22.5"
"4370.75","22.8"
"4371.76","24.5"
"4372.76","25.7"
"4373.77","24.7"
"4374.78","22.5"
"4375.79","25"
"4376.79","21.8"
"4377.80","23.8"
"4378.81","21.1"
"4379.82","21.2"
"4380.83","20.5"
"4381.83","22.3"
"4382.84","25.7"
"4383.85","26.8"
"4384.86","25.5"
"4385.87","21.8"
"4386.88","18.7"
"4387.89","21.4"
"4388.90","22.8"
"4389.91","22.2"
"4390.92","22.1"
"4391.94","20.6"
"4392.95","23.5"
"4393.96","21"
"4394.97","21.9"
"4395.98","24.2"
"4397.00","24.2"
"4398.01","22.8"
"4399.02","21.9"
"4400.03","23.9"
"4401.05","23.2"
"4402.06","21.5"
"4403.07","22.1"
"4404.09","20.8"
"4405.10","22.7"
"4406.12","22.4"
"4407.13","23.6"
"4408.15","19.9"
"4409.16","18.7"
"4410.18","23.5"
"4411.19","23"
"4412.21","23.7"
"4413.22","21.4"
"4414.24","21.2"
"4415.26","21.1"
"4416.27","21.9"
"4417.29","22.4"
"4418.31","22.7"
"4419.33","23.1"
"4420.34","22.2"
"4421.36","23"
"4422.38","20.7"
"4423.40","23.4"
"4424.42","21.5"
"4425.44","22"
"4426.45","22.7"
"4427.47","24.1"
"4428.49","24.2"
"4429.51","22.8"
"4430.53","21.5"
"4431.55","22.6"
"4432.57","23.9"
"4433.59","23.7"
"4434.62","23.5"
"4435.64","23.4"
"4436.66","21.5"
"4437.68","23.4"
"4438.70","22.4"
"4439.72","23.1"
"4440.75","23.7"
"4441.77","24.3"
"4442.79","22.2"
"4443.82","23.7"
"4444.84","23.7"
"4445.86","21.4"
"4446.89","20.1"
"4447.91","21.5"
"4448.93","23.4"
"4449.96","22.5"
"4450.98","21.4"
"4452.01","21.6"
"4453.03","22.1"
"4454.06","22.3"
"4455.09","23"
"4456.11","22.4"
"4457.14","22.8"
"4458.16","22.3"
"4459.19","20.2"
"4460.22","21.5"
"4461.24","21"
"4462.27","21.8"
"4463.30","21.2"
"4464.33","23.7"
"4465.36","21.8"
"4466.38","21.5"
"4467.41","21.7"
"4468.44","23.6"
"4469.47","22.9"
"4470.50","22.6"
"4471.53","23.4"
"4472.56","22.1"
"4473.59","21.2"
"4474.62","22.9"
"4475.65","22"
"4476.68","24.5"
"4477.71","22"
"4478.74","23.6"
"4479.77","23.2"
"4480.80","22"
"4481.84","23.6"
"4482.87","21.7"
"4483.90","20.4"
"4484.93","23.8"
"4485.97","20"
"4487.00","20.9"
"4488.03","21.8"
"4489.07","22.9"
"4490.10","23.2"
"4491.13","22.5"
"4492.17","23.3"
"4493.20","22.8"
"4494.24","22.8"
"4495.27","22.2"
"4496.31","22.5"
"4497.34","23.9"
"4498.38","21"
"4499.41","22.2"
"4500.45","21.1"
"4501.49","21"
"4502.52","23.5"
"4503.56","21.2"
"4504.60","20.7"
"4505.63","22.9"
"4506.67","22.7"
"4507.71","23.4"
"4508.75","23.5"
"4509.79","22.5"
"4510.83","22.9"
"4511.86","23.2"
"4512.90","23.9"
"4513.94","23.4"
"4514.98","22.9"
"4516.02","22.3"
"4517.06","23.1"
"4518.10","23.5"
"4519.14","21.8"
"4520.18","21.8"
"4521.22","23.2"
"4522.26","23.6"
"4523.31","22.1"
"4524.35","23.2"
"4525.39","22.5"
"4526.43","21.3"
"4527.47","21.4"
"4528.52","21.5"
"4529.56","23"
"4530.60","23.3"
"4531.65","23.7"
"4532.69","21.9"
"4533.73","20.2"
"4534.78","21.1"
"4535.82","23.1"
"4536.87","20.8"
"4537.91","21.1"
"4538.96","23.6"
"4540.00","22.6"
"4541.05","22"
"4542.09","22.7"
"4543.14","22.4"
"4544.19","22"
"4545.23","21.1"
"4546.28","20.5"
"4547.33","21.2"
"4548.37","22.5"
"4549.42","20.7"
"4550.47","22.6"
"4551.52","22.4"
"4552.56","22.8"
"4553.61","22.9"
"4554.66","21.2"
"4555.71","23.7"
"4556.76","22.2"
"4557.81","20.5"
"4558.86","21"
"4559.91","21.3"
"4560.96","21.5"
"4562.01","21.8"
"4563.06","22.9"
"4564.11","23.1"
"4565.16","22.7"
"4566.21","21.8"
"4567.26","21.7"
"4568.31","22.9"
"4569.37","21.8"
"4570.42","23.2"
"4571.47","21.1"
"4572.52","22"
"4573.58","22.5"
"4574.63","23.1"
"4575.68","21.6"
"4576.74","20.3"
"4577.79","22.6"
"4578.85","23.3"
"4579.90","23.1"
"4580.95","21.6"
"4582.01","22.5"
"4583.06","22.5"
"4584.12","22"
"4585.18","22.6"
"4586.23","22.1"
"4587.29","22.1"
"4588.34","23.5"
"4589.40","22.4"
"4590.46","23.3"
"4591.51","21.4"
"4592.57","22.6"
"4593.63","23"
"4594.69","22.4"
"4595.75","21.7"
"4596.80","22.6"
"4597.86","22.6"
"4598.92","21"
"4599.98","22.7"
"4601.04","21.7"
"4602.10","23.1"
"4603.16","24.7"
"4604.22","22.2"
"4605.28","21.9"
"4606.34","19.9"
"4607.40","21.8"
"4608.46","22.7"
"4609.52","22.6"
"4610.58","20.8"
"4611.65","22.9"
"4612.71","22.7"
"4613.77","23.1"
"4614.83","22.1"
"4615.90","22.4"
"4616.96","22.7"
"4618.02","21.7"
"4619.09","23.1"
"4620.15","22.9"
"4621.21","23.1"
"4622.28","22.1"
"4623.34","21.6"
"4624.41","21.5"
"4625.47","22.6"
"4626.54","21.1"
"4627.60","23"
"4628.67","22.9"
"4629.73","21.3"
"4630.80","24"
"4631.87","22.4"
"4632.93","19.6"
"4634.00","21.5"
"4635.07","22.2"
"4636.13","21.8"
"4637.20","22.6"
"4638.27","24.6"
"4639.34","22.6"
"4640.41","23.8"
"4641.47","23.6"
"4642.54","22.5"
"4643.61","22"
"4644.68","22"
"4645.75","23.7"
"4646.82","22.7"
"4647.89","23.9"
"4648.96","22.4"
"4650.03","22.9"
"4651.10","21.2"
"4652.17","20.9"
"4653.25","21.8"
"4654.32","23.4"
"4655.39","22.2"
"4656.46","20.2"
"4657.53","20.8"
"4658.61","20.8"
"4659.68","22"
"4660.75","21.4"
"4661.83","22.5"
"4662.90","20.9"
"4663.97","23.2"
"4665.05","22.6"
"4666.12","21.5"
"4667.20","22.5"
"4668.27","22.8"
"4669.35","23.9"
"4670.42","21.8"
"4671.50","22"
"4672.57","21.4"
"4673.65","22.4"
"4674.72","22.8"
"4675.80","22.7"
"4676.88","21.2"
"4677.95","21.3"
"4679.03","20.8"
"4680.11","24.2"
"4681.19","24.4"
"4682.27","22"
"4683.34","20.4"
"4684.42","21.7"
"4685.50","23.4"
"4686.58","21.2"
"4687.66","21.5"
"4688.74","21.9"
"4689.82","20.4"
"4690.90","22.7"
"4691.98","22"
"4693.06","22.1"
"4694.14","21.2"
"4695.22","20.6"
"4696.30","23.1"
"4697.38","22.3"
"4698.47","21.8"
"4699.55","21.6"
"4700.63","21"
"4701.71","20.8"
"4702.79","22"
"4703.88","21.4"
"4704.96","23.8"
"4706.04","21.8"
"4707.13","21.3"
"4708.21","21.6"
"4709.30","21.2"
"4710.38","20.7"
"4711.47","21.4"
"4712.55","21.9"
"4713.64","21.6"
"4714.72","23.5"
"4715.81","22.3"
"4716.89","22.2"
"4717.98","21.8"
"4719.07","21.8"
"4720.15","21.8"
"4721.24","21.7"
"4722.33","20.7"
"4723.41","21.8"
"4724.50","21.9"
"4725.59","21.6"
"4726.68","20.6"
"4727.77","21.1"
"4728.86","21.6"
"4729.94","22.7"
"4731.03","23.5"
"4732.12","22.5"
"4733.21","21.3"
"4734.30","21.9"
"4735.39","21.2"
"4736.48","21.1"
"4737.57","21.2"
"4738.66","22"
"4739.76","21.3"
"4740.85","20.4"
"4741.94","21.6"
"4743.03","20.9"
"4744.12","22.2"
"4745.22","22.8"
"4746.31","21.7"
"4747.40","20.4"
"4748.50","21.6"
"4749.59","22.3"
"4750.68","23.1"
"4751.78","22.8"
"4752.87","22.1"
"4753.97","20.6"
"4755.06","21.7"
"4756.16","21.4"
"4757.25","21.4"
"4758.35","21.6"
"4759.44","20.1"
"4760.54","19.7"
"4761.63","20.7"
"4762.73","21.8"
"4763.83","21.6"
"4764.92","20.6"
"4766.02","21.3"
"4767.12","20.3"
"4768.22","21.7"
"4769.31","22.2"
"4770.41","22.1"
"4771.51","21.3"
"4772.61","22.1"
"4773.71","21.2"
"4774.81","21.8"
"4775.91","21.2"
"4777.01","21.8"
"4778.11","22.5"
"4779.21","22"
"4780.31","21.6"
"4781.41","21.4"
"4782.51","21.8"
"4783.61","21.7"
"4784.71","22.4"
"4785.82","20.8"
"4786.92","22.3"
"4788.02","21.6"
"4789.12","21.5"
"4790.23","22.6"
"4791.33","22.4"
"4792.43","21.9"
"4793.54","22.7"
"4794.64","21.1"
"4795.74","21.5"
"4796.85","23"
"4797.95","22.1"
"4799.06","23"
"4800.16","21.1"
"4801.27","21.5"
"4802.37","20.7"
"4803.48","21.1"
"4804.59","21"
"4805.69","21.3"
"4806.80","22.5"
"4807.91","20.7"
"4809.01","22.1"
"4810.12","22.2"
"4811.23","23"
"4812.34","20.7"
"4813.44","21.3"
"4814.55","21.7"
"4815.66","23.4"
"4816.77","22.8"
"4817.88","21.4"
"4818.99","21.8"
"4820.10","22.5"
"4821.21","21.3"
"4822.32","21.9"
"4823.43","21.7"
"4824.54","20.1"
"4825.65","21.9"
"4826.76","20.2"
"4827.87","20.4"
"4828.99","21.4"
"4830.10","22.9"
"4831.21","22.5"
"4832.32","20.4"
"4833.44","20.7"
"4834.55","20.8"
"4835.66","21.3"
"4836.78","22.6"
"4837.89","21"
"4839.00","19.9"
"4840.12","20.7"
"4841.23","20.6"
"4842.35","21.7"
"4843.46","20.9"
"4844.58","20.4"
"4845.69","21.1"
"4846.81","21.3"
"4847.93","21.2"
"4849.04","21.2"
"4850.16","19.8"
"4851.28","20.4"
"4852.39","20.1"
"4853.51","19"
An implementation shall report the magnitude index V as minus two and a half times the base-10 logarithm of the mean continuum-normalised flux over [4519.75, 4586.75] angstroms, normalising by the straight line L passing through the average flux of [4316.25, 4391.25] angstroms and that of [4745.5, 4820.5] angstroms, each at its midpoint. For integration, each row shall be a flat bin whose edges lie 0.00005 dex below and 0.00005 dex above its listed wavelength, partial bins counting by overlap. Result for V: -0.02 mag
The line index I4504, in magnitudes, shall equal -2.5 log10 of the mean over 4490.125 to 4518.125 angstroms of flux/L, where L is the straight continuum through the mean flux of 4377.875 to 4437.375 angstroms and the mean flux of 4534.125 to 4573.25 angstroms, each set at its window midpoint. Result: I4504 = -0.022 mag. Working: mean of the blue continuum 22.5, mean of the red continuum 22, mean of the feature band 22.6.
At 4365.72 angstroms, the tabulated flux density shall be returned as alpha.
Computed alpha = 23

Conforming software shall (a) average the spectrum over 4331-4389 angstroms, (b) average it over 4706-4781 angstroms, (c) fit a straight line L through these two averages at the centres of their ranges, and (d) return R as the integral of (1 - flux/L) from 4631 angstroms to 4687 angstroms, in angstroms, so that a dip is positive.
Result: -1.6 angstroms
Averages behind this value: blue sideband 21.6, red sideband 21.6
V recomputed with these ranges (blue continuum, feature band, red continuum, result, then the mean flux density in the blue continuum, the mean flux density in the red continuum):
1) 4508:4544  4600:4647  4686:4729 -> -0.02 mag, 22.5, 21.7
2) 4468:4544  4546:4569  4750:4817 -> 0.01 mag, 22.4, 21.7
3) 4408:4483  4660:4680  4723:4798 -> -0.01 mag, 22.4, 21.7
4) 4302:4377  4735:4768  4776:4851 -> 0.01 mag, 21.5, 21.5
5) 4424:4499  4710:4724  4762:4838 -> 0.00 mag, 22.5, 21.7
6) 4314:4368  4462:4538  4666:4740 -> -0.04 mag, 21.2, 21.9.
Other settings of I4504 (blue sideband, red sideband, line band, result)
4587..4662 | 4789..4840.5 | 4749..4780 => 0.01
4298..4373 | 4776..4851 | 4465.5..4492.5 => -0.05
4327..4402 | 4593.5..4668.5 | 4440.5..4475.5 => -0.02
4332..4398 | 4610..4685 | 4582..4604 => -0.02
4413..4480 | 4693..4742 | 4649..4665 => 0.00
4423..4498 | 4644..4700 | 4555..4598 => 0.00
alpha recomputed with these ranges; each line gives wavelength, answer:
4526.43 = 21.3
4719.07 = 21.8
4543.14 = 22.4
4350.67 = 20.9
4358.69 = 21.4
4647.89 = 23.9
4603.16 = 24.7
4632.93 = 19.6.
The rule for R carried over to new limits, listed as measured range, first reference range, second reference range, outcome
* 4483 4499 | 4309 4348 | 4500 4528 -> 0.05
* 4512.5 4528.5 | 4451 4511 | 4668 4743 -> -0.29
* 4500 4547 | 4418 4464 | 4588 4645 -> 0.21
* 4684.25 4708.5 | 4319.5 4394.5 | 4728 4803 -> -0.14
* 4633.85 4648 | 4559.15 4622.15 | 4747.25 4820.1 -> -0.43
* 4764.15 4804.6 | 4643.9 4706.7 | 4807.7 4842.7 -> -0.13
